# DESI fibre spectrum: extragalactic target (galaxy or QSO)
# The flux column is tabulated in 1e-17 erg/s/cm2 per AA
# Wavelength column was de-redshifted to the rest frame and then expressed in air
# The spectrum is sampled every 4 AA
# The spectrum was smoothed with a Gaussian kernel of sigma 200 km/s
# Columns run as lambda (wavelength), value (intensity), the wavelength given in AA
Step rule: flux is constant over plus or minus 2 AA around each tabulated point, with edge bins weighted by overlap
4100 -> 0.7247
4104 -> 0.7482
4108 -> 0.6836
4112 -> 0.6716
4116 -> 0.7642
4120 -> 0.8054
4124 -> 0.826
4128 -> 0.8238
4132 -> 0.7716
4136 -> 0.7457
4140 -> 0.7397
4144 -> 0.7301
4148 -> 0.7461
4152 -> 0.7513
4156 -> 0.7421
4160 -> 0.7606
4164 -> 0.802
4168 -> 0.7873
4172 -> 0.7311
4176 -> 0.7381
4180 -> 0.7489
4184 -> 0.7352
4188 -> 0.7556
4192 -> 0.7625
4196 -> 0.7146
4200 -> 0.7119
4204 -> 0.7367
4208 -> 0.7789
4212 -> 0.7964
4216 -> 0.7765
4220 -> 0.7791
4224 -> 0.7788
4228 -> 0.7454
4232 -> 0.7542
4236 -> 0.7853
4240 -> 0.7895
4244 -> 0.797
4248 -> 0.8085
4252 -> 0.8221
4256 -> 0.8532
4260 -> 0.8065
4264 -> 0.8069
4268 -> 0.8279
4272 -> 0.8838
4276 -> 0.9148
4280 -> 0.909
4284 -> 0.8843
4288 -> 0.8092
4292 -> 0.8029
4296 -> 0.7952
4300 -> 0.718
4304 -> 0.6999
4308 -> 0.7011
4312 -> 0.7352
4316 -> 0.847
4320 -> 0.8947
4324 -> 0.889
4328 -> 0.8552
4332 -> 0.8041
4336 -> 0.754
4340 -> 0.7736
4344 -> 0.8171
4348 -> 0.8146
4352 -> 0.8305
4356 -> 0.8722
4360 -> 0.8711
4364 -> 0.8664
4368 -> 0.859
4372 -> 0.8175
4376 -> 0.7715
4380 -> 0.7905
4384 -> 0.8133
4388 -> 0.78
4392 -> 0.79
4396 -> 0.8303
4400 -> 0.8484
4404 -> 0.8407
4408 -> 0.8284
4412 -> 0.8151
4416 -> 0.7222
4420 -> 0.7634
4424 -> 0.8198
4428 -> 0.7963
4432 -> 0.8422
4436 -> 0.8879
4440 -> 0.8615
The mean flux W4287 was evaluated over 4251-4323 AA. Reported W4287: 0.818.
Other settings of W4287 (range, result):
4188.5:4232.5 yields 0.758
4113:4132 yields 0.794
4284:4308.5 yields 0.768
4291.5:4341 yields 0.79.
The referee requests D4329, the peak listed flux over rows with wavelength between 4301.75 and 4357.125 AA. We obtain 0.8947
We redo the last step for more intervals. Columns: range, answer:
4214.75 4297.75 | 0.9148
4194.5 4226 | 0.7964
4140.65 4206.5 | 0.802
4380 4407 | 0.8484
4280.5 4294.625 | 0.8843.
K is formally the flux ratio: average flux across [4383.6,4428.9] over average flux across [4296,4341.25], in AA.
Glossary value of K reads 1.02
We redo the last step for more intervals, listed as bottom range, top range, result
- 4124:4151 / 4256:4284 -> 1.13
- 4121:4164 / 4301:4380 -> 1.06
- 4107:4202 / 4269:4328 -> 1.09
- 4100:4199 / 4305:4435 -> 1.08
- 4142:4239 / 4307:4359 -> 1.08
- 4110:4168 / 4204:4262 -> 1.03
